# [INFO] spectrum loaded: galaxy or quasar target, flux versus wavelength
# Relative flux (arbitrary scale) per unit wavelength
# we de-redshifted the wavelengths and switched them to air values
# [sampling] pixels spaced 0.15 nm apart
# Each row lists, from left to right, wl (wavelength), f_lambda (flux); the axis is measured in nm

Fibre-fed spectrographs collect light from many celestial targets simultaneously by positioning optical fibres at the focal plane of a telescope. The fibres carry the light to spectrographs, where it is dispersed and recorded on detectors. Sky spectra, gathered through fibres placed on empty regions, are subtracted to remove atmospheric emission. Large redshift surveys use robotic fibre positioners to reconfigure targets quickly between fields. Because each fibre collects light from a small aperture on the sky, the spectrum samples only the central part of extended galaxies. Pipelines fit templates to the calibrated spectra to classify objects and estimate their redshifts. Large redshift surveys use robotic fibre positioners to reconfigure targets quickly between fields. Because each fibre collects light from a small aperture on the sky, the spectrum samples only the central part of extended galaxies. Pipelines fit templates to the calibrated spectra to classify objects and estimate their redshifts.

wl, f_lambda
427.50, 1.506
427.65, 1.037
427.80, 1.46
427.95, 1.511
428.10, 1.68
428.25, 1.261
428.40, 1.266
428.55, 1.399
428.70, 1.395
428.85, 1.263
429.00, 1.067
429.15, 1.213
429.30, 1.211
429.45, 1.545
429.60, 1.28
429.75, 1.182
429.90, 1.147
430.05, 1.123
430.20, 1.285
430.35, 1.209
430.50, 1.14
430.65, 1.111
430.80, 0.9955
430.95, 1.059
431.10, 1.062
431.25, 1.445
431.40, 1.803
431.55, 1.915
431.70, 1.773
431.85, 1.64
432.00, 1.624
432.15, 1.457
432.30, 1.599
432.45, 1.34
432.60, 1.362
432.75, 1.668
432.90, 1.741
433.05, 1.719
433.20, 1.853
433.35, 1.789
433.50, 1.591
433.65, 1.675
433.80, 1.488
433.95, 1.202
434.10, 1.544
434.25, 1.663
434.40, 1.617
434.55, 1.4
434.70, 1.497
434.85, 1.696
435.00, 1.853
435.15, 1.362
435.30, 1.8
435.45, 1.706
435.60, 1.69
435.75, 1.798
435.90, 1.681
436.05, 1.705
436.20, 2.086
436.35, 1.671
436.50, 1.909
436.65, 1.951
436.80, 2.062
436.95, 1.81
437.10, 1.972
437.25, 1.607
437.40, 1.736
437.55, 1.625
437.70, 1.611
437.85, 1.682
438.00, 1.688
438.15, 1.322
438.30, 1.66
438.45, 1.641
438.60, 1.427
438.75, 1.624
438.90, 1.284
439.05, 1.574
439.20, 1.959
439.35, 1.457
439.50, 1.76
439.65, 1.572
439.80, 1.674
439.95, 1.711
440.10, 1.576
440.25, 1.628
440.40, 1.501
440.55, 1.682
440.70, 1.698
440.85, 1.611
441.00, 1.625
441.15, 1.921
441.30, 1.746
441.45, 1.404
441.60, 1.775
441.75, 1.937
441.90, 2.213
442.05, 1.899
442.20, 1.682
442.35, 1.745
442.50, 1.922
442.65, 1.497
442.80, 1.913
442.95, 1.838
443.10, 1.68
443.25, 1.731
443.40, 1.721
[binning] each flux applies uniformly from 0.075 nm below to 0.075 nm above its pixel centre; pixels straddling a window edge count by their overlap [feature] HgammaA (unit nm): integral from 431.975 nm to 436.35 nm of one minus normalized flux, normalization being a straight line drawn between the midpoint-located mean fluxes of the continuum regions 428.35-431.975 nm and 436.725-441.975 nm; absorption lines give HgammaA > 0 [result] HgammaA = -0.45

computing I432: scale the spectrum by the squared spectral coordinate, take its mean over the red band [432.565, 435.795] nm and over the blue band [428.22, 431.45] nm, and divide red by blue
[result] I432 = 1.3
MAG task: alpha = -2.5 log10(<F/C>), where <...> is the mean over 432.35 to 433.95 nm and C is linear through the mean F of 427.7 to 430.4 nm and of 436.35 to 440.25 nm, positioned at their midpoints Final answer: -0.10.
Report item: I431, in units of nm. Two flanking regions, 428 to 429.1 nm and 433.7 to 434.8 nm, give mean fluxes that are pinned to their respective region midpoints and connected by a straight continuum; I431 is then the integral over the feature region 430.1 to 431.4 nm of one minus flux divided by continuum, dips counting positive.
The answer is 0.18 nm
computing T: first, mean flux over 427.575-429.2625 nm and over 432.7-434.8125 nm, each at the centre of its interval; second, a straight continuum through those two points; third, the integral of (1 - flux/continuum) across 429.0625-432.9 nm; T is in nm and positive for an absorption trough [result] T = 0.23 nm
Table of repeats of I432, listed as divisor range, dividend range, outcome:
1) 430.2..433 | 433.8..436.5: 1.16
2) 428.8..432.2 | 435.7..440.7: 1.31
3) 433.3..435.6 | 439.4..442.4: 1.11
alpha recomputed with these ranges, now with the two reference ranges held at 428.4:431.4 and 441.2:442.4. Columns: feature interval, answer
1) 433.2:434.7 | -0.10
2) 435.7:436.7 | -0.19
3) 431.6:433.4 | -0.20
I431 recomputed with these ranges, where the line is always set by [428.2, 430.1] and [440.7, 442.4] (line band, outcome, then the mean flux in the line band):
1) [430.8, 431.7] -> -0.06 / 1.44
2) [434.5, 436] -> -0.14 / 1.65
